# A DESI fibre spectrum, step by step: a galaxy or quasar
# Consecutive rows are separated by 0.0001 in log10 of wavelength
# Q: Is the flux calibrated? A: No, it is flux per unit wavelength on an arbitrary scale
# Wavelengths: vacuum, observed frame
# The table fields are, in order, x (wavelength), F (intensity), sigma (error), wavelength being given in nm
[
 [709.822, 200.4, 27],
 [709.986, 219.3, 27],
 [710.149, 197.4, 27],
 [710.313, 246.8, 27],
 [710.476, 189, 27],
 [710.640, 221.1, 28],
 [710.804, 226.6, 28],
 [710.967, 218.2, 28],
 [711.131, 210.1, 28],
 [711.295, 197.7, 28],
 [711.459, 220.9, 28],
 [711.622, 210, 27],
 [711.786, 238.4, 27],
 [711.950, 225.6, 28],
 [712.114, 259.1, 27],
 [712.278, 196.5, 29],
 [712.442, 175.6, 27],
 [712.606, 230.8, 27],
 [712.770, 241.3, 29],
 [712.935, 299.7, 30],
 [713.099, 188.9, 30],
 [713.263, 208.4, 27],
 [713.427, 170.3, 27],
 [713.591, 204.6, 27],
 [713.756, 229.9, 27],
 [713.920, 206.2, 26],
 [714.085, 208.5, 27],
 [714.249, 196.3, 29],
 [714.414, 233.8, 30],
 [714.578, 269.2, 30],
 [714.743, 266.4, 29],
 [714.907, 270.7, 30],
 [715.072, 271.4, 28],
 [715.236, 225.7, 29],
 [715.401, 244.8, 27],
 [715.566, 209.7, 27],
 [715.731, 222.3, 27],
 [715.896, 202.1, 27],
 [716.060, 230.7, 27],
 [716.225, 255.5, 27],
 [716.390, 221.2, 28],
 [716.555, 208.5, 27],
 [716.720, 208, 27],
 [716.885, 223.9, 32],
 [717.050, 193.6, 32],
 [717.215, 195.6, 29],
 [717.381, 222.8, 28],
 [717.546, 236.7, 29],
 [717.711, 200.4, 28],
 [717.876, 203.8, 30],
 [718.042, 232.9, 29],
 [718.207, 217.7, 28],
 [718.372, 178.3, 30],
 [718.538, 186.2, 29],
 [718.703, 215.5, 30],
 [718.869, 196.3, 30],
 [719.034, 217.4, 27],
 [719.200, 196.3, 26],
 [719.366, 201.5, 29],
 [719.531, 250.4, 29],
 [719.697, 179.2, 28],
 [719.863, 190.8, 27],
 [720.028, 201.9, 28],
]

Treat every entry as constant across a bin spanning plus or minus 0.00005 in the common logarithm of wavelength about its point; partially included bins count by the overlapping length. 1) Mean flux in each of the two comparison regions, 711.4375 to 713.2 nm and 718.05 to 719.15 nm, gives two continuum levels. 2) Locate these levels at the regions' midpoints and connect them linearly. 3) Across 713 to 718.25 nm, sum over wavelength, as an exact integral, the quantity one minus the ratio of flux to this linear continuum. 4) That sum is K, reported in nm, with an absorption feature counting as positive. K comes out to -0.18 nm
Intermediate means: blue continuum 226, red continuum 204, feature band 222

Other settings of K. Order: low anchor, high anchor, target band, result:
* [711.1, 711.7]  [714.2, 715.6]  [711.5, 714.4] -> 0.096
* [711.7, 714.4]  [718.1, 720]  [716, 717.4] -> -0.056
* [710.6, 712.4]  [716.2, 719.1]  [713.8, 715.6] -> -0.186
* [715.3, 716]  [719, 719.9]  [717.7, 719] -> 0.034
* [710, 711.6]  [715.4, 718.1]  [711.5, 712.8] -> -0.038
